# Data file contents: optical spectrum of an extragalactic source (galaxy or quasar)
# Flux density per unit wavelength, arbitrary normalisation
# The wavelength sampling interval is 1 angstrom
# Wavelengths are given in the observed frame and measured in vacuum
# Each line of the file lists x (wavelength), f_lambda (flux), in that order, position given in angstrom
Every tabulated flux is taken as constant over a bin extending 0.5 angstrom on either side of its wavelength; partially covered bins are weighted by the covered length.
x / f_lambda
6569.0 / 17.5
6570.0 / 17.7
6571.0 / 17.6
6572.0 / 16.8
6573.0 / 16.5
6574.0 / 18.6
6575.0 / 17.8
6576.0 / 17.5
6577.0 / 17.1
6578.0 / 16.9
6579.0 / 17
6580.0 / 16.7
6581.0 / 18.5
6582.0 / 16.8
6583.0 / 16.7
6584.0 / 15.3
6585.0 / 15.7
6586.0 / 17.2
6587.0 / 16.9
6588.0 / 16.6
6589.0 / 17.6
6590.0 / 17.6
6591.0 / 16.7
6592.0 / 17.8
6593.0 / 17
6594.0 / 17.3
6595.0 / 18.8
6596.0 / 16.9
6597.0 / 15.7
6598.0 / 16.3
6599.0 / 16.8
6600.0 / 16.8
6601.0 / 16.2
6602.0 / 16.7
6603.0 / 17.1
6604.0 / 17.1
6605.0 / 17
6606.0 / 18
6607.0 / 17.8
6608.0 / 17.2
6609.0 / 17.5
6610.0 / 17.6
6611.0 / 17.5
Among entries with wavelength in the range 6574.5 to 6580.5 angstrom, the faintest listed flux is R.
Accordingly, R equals 16.7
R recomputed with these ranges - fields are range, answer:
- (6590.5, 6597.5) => 15.7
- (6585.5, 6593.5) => 16.6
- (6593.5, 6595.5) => 17.3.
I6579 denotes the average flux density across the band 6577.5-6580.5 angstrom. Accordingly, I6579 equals 16.9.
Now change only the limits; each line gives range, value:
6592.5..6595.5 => 17.7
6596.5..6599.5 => 16.3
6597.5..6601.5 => 16.5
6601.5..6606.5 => 17.2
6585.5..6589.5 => 17.1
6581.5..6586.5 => 16.3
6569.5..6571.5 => 17.6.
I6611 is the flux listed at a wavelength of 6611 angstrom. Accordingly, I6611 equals 17.5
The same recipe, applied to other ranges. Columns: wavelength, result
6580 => 16.7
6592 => 17.8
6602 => 16.7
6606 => 18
